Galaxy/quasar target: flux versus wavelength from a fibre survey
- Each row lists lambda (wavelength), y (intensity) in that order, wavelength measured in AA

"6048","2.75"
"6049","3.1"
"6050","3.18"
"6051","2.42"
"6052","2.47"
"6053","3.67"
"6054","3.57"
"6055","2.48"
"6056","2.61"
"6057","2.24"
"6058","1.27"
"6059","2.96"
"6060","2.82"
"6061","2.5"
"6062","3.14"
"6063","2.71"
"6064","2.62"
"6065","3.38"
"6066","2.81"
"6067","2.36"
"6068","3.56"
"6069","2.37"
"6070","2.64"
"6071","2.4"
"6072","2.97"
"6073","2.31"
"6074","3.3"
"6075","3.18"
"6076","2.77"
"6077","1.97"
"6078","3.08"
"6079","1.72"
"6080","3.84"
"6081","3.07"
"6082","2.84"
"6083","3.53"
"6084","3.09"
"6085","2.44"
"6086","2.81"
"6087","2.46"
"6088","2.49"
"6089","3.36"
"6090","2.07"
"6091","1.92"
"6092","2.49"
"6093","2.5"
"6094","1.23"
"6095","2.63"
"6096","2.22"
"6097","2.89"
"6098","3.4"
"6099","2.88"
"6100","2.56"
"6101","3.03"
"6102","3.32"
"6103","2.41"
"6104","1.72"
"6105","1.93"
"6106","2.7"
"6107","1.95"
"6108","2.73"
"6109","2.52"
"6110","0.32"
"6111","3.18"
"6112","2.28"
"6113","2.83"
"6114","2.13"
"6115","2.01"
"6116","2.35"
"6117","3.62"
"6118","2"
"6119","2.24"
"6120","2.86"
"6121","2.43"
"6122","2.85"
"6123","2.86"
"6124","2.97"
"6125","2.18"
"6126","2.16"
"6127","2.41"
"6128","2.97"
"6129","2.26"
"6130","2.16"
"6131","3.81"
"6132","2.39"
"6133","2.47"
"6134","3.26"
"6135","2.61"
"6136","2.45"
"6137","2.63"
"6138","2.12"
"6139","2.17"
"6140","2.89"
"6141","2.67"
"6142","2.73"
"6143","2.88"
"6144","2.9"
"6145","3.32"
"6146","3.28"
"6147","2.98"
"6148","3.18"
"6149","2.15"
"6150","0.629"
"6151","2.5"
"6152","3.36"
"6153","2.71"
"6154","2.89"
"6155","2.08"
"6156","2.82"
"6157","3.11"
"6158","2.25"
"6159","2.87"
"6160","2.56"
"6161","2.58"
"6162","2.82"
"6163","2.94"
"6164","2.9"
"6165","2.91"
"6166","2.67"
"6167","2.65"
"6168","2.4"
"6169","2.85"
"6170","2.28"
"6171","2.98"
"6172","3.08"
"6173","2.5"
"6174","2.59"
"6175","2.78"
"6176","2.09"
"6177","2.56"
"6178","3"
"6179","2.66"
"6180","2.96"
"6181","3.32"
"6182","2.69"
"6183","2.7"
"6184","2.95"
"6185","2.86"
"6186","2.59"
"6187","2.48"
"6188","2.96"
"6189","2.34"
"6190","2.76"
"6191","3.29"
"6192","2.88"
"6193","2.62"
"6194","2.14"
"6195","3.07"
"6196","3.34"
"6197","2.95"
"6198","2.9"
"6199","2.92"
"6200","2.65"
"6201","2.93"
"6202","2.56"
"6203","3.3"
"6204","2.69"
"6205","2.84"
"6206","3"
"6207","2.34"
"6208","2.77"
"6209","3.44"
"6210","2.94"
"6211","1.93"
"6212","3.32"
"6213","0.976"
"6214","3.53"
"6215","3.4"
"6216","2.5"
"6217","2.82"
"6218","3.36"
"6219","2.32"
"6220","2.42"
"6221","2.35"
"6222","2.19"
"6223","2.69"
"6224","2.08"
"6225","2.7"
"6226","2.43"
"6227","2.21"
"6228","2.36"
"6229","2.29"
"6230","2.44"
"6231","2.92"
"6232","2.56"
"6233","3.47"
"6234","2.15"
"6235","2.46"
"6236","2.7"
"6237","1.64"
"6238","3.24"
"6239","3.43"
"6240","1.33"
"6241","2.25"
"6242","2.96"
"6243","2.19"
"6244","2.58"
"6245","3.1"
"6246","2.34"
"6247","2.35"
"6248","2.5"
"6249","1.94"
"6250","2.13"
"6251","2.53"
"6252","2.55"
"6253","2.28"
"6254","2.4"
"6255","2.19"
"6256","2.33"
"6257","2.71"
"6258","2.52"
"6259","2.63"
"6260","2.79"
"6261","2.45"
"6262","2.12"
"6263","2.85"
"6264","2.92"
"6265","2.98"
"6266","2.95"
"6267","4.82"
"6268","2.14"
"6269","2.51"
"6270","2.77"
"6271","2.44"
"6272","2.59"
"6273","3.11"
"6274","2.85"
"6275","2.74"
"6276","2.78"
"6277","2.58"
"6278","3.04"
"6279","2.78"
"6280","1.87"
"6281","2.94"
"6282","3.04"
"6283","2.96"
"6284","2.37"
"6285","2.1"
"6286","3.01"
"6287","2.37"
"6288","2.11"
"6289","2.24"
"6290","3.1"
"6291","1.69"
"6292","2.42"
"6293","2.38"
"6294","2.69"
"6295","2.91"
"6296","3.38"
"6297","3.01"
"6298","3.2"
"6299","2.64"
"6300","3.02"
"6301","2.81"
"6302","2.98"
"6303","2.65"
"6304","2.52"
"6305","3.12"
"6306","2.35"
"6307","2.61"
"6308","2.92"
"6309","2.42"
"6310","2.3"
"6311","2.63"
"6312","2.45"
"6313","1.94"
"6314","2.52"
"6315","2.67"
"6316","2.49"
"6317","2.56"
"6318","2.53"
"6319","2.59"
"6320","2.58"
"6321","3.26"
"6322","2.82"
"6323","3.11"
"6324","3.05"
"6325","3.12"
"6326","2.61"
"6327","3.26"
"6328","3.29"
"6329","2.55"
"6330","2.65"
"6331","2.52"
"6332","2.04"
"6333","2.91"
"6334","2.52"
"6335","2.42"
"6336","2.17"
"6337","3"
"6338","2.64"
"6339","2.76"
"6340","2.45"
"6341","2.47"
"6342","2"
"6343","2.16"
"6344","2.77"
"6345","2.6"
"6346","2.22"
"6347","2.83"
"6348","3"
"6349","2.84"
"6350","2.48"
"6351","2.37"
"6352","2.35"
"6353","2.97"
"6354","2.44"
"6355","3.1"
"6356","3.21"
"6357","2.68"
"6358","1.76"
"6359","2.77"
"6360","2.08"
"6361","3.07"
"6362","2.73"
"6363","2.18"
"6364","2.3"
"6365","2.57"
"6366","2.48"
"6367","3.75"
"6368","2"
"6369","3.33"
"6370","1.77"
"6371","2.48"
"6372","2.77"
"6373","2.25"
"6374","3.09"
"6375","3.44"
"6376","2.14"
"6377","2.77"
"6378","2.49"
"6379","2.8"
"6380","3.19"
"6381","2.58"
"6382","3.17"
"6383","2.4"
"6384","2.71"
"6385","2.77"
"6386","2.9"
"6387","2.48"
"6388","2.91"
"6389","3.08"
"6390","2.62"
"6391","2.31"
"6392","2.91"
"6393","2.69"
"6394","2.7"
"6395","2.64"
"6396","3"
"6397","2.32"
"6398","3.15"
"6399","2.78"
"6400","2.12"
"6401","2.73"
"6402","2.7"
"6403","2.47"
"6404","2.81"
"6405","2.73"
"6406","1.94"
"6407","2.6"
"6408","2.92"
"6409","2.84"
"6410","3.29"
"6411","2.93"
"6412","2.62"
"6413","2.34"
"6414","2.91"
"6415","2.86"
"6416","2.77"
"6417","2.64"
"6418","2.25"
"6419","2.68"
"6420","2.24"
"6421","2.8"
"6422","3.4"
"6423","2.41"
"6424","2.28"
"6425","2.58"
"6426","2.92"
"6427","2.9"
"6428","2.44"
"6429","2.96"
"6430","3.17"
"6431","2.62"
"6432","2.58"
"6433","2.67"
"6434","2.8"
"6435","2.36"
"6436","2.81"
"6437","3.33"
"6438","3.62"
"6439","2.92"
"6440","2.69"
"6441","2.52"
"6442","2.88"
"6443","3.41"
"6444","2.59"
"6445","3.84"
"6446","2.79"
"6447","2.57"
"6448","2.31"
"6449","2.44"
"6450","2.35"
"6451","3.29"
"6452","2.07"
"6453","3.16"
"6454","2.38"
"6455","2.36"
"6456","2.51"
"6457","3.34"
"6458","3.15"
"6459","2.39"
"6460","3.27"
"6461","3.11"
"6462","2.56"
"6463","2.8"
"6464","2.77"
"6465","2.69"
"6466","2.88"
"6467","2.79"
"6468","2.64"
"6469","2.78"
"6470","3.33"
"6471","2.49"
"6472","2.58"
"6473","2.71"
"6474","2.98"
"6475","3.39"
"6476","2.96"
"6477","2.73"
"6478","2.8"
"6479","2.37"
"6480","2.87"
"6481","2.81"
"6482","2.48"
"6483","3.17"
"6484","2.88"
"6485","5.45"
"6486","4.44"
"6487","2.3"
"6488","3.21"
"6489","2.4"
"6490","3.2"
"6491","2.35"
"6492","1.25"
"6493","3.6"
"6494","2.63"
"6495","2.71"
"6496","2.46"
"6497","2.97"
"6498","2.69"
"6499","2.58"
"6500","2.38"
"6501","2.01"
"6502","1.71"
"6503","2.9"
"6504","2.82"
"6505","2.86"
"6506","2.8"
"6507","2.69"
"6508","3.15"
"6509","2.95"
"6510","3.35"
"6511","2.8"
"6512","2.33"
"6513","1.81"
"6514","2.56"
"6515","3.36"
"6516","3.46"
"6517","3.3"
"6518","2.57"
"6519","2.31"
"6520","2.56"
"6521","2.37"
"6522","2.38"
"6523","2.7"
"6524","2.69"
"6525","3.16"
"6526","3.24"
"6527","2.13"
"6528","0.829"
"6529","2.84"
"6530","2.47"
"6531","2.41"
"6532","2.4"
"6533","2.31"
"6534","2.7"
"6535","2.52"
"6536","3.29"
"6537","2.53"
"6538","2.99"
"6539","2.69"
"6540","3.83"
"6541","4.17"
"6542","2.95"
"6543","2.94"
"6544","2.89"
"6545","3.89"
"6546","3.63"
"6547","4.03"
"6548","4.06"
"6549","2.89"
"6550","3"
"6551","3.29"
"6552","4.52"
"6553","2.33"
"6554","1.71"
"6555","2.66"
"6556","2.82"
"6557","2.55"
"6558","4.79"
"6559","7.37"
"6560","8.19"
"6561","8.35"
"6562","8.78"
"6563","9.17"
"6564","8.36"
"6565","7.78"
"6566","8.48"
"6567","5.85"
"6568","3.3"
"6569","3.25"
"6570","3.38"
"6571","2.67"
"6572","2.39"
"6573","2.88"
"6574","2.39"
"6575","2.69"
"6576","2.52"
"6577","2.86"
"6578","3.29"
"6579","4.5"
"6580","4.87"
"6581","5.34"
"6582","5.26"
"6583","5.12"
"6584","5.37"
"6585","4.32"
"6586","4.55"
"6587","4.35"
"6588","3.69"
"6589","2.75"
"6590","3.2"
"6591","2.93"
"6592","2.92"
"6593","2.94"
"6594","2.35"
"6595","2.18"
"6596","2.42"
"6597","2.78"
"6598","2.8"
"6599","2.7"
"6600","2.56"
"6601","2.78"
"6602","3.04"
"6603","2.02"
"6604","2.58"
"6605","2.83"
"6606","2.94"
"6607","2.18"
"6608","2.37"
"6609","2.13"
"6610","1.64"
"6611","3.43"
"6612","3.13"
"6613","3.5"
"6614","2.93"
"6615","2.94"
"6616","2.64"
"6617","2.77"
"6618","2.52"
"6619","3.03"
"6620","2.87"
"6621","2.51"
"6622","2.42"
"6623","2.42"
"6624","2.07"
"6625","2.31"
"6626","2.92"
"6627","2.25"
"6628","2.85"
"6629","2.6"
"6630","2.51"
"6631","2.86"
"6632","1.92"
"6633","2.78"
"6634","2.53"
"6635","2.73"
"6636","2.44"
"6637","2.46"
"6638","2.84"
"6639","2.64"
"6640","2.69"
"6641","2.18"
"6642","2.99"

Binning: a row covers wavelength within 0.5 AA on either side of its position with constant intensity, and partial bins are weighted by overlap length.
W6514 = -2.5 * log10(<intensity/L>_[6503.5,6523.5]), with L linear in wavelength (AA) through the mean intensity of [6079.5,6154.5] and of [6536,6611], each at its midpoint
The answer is 0.30 mag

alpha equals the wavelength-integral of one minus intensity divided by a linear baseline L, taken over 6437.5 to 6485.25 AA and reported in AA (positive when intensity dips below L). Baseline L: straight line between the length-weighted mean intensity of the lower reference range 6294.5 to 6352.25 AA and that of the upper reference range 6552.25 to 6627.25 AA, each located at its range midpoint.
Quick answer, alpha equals 4.70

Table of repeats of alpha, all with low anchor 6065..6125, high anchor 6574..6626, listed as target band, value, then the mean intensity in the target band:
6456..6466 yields 0.2 AA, 2.88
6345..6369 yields 1.8 AA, 2.63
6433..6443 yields 0.1 AA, 2.9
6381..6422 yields 2.7 AA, 2.7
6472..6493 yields 0.1 AA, 2.94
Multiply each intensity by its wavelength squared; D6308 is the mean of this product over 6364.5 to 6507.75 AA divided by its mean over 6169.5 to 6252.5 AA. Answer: 1.1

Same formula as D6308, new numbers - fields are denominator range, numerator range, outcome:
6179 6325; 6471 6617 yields 1.35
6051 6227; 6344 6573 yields 1.24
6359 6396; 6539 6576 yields 1.71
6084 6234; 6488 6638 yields 1.38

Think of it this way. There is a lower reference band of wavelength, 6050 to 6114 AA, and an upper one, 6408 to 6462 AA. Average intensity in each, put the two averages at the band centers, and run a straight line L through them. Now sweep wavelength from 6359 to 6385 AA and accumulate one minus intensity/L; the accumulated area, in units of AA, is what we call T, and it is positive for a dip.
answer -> 0.8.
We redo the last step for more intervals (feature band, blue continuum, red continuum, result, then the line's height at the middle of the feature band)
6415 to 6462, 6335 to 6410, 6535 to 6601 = 4.8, 3.09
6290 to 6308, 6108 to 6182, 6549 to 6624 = 1.5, 2.99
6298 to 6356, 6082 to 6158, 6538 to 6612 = 8.7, 3.13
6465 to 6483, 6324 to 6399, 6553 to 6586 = 4.7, 3.79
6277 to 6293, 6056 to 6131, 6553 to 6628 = 2.5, 2.99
